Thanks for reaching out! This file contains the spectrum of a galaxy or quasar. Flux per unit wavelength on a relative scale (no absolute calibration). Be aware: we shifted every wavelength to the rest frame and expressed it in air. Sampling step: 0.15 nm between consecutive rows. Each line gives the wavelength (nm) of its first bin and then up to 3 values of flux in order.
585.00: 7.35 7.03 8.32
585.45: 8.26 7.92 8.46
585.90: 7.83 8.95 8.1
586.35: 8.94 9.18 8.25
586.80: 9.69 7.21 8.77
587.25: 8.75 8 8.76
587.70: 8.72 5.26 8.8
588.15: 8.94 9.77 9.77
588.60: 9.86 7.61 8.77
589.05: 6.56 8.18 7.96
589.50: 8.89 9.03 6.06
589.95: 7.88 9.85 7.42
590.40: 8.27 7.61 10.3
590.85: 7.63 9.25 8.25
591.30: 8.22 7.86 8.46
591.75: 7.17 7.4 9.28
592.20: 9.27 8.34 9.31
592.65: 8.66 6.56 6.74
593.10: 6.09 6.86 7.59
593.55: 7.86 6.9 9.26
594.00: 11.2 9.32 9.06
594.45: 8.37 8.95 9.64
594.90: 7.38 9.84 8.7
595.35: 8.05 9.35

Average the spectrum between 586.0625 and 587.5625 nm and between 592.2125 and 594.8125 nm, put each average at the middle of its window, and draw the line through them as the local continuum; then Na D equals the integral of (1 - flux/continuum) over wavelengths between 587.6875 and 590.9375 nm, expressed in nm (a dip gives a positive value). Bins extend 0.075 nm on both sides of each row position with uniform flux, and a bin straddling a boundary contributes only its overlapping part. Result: 0.06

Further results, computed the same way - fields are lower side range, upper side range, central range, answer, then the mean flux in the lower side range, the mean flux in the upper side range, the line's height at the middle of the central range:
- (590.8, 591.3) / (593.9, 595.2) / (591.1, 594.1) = 0.23 nm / 8.39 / 9.19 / 8.74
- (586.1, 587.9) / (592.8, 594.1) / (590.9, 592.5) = -0.09 nm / 8.35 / 7.77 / 7.93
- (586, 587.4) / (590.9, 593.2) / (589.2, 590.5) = 0.02 nm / 8.61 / 8.04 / 8.27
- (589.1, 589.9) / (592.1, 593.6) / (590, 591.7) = -0.12 nm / 7.97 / 7.75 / 7.88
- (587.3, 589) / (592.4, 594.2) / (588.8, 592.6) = 0.00 nm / 8.54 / 8.02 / 8.28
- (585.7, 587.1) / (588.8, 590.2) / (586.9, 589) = -0.04 nm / 8.53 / 8.11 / 8.32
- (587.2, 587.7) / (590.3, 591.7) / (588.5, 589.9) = 0.05 nm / 8.52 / 8.39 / 8.46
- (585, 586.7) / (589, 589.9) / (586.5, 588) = -0.03 nm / 8.25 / 7.82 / 8.08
